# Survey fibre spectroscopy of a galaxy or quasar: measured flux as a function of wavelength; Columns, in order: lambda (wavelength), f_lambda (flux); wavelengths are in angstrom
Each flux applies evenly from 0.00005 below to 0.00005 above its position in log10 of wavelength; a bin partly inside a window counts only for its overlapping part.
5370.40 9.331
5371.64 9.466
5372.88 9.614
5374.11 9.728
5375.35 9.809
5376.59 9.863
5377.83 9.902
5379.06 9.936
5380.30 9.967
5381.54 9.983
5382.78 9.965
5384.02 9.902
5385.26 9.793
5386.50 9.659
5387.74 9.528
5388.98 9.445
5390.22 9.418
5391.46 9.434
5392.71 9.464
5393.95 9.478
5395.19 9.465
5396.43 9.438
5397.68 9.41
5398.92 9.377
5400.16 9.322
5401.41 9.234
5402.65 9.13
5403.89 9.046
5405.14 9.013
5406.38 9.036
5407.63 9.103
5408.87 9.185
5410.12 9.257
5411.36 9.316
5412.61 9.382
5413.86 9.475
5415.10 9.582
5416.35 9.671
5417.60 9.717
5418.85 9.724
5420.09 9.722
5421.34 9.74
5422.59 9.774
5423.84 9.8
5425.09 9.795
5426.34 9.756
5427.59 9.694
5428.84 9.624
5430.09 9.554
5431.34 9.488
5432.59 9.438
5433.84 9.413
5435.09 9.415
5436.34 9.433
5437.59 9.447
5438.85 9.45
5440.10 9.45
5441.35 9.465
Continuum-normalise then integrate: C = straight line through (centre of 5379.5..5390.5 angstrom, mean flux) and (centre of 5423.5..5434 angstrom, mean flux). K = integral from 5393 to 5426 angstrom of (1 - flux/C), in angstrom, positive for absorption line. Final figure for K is 0.8 angstrom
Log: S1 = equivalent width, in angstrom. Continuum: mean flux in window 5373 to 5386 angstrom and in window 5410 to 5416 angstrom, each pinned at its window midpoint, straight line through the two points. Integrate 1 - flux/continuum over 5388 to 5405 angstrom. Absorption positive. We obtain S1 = 0.53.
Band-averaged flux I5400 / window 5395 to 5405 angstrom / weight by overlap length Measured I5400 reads 9.28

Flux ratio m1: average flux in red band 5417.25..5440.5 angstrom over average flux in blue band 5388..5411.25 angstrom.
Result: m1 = 1.03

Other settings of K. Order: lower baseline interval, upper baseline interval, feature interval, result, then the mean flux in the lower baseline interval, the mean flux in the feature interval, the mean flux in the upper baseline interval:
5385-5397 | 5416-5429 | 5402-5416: 0.58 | 9.51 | 9.24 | 9.73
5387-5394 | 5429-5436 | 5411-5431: -0.37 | 9.46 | 9.64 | 9.48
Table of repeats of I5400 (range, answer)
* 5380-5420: 9.47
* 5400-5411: 9.15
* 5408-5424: 9.55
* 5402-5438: 9.48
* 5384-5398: 9.52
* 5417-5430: 9.73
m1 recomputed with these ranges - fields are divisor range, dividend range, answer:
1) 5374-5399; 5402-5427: 0.98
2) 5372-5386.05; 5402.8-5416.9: 0.94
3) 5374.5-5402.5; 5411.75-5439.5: 1.00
